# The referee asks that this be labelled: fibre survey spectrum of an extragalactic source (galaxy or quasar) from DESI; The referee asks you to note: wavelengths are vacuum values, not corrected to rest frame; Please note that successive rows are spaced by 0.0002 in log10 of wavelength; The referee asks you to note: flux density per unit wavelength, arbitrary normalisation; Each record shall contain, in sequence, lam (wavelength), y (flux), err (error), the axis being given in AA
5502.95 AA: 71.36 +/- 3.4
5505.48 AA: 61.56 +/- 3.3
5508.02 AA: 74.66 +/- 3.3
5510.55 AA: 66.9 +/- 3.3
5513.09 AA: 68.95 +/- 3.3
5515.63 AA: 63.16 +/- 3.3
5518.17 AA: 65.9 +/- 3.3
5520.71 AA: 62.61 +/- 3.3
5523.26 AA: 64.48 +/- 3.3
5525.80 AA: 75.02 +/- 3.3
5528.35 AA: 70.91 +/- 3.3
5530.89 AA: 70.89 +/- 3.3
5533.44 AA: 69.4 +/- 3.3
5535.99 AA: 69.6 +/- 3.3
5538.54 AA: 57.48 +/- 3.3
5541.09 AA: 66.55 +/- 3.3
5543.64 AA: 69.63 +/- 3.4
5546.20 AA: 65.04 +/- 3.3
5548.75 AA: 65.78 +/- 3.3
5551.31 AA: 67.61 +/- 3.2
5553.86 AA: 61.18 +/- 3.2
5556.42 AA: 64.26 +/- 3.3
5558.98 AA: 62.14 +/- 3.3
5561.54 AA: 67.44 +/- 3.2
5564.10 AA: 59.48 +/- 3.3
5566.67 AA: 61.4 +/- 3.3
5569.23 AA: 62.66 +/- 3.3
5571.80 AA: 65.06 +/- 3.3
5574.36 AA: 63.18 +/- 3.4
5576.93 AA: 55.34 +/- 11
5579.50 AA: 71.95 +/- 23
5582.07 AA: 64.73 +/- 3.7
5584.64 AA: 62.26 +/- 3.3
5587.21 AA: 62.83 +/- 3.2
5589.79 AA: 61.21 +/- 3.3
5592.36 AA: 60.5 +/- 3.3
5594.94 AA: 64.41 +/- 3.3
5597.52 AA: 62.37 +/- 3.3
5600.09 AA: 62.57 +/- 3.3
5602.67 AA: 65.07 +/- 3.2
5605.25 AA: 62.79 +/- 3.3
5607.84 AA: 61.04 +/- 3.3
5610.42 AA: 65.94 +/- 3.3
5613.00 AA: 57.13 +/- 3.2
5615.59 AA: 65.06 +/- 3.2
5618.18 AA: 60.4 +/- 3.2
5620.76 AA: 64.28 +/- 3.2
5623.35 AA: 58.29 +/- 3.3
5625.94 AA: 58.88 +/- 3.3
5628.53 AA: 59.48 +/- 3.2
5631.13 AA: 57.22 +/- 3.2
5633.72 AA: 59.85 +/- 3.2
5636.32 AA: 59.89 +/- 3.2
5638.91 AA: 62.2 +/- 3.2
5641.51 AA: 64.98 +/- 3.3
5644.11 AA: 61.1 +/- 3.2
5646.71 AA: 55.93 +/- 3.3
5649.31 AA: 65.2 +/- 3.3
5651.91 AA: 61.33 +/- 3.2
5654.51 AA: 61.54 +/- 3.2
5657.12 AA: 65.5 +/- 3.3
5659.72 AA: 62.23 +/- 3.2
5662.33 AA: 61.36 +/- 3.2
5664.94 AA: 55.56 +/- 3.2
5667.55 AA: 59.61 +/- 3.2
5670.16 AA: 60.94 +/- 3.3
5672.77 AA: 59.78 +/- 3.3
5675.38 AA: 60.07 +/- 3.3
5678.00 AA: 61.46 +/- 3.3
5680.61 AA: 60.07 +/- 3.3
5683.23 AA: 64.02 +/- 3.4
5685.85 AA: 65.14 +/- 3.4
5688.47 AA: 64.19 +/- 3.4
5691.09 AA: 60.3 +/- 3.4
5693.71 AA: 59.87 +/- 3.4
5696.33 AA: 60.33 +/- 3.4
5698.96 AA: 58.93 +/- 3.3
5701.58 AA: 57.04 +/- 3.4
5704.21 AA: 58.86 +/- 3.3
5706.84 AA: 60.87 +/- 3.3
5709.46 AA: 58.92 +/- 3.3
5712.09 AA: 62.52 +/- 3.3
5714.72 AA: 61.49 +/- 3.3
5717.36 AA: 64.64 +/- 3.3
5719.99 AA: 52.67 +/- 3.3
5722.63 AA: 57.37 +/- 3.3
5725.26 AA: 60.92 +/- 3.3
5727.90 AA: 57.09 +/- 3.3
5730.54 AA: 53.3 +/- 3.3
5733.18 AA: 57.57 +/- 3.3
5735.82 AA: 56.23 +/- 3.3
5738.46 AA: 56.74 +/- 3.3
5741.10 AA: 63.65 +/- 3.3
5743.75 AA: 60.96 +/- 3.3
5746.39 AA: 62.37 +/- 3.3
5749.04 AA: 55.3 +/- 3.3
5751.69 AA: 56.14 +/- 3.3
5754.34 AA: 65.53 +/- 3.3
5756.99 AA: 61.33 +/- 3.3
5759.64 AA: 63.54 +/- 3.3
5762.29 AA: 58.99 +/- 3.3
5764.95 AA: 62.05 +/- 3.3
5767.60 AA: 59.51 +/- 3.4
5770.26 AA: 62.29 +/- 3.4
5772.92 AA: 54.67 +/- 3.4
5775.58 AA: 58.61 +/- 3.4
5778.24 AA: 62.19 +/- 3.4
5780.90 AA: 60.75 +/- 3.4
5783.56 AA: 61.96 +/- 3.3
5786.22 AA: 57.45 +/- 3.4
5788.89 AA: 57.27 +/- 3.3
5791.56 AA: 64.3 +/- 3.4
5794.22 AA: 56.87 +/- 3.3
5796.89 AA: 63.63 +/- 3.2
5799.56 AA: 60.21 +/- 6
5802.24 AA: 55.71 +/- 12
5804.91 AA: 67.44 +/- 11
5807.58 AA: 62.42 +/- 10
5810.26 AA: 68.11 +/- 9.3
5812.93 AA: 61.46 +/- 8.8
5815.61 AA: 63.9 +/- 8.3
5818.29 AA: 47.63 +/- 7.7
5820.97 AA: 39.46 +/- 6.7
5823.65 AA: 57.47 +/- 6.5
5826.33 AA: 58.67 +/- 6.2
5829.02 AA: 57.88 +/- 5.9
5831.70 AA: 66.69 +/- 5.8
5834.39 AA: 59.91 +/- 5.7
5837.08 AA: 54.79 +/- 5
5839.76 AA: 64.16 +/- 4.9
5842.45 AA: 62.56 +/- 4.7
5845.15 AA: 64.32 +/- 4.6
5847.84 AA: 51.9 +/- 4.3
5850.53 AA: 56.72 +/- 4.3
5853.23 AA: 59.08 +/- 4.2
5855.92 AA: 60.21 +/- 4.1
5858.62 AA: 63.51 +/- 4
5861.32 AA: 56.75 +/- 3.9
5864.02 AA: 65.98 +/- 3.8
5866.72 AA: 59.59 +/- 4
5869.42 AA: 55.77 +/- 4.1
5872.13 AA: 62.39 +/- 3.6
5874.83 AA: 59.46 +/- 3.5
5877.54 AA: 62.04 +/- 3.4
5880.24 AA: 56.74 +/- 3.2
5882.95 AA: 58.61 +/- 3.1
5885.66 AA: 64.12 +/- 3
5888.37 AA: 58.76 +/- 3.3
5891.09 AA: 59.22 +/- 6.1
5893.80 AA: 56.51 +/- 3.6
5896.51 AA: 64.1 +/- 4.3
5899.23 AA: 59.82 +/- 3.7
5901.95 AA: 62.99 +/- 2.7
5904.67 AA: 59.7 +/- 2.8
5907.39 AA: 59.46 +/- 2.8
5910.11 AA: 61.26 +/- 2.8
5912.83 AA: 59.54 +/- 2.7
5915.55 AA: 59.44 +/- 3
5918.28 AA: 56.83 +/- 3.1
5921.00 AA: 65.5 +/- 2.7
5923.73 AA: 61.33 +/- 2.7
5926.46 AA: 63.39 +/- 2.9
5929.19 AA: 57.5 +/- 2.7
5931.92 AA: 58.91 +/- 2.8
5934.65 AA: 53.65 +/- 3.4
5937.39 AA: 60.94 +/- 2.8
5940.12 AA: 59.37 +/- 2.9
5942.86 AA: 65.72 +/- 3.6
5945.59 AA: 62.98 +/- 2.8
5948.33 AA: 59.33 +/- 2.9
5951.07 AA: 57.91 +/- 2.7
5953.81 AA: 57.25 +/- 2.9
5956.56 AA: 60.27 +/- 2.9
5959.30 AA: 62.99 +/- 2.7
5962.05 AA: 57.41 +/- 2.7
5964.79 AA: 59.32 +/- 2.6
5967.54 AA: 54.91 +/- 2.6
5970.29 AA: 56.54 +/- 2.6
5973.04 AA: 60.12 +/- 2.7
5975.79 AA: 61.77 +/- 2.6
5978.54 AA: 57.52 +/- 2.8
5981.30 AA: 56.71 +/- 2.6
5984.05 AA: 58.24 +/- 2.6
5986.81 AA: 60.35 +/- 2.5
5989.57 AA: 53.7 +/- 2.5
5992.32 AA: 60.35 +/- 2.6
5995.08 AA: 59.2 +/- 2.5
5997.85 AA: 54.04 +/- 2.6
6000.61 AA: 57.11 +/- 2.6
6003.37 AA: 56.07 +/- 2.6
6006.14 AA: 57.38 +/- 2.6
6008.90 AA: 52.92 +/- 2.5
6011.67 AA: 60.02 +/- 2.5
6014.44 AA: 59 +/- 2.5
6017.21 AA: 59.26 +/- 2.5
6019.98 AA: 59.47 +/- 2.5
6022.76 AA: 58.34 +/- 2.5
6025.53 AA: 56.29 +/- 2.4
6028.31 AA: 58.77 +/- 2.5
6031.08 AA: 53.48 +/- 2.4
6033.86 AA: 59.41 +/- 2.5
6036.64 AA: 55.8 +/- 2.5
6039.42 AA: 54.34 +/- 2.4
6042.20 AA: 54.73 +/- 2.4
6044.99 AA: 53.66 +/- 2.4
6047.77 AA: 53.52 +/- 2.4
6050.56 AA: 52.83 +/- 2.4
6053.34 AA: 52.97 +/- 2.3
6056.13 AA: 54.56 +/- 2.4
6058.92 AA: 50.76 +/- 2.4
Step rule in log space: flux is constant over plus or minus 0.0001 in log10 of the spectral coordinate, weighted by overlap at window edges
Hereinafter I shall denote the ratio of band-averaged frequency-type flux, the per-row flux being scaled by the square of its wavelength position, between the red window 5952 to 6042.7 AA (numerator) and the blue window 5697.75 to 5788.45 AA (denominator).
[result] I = 1.06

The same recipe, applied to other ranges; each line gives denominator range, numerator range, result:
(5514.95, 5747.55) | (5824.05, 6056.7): 1.05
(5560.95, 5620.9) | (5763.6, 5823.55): 1.02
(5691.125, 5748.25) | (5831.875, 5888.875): 1.07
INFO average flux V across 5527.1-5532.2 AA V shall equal 70.9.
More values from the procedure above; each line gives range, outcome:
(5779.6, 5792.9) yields 60.4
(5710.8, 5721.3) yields 60.3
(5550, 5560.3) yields 63.8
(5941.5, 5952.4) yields 61.5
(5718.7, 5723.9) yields 55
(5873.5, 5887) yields 60.2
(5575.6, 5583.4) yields 64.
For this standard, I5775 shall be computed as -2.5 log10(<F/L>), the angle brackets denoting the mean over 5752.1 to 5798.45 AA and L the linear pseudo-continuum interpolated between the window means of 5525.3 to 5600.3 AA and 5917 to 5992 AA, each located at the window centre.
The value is 0.02 mag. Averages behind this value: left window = 64.7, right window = 59.3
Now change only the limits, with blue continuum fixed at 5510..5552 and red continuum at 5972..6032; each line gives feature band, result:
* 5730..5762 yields 0.058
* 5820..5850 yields 0.052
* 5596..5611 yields 0.041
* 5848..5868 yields 0.015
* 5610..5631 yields 0.078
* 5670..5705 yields 0.055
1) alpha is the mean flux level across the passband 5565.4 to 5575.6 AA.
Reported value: 63.1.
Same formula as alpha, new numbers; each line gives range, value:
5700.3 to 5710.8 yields 59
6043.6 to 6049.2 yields 53.6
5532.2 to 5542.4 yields 65.8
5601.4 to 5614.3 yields 62.4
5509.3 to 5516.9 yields 66.3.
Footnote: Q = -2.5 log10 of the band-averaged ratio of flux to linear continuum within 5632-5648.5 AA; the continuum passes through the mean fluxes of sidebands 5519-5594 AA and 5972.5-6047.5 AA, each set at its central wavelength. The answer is 0.05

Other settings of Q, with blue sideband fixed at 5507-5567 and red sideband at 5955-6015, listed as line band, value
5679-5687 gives 0.01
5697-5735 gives 0.08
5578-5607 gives 0.03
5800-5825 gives 0.05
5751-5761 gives 0.00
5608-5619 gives 0.05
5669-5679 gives 0.06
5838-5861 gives 0.01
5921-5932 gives -0.04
